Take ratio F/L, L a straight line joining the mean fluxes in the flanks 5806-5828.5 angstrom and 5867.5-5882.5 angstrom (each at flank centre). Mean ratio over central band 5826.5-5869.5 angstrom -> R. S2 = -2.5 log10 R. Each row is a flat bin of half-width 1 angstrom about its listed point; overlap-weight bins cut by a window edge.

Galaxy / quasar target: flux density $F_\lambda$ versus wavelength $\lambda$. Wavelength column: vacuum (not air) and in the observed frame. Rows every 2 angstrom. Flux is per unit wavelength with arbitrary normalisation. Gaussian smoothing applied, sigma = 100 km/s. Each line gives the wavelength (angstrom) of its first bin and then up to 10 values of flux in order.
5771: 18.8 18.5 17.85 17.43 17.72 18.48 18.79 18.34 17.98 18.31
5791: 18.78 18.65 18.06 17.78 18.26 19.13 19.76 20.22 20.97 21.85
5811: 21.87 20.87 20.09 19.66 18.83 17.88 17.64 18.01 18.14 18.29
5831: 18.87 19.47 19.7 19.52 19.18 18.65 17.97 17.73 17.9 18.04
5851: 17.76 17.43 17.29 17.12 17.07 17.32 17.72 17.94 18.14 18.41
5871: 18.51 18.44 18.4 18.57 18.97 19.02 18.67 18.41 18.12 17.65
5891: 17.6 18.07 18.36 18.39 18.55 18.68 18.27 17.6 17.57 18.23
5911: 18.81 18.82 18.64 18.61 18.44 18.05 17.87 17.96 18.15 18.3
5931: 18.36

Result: 0.053 mag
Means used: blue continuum 19.6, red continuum 18.6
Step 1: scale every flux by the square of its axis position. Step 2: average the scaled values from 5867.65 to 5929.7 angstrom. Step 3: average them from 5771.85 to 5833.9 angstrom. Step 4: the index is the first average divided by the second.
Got 1.00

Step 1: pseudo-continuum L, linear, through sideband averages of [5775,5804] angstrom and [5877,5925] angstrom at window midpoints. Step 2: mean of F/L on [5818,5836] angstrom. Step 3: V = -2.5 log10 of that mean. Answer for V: -0.01 mag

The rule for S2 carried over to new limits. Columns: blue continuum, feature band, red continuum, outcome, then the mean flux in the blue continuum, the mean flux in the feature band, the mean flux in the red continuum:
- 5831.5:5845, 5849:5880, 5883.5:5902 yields 0.04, 19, 17.9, 18.2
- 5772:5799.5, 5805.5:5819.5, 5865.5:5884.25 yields -0.13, 18.2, 20.6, 18.6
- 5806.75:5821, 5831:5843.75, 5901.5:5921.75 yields 0.04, 20.4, 19.1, 18.3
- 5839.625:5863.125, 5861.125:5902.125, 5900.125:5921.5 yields -0.02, 17.7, 18.3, 18.3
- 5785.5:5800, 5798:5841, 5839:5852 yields -0.07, 18.3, 19.4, 18.1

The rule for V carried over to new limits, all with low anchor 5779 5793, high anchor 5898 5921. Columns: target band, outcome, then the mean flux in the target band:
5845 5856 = 0.04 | 17.7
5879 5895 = 0.01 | 18.3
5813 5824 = -0.04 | 19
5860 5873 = 0.02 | 18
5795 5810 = -0.07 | 19.6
